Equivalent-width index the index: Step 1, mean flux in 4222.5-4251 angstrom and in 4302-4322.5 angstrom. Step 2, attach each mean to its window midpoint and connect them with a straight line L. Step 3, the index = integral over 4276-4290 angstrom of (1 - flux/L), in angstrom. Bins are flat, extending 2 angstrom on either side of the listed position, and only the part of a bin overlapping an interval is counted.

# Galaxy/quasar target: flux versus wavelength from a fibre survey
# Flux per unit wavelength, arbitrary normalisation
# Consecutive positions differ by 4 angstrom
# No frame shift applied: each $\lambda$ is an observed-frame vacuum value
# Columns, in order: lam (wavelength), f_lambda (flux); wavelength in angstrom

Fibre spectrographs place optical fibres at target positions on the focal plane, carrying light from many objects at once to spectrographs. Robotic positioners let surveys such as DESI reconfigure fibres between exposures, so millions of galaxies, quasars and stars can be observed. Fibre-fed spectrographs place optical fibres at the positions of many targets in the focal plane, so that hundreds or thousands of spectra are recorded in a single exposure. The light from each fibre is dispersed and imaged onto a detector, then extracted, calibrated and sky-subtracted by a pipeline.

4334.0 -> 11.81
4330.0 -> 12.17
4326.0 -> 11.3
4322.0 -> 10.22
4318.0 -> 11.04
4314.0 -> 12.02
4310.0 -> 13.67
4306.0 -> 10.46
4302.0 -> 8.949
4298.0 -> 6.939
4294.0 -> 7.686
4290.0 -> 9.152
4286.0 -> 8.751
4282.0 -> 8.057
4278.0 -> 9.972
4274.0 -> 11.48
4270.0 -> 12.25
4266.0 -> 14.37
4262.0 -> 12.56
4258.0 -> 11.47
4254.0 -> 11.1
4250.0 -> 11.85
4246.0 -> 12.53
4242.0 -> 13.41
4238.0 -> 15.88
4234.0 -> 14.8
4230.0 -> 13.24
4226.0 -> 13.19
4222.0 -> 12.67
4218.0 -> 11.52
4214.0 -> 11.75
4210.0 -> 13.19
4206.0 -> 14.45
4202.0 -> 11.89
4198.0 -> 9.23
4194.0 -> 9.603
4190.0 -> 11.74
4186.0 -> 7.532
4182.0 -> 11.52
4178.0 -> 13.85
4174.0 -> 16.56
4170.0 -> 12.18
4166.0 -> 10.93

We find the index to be 3.7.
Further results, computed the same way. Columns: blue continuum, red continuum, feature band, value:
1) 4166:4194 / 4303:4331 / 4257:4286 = 0.87 angstrom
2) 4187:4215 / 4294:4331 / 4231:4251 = -4.60 angstrom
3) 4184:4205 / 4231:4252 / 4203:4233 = -2.48 angstrom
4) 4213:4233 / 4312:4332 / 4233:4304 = 5.63 angstrom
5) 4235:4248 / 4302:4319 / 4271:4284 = 2.76 angstrom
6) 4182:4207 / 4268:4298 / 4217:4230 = -3.04 angstrom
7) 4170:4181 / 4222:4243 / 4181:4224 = 8.48 angstrom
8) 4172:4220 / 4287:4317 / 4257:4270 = -2.74 angstrom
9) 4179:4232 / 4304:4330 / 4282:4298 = 4.54 angstrom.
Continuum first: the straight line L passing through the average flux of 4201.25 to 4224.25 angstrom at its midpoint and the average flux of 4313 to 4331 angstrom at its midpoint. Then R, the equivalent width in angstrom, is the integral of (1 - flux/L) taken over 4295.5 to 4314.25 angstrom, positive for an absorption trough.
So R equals 2.1 angstrom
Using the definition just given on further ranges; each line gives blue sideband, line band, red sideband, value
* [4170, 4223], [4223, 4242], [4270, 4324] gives -4.85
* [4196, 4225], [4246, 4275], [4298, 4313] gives -2.33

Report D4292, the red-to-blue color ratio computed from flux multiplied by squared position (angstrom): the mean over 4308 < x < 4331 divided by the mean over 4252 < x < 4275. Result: 1.0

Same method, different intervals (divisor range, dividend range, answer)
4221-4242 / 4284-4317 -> 0.72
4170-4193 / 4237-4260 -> 1.07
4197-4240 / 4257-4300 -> 0.81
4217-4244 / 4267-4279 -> 0.87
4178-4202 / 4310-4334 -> 1.18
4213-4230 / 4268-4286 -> 0.85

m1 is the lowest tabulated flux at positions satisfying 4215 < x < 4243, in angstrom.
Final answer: 11.52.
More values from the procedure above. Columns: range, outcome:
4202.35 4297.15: 7.686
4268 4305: 6.939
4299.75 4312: 8.949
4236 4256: 11.1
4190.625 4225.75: 9.23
